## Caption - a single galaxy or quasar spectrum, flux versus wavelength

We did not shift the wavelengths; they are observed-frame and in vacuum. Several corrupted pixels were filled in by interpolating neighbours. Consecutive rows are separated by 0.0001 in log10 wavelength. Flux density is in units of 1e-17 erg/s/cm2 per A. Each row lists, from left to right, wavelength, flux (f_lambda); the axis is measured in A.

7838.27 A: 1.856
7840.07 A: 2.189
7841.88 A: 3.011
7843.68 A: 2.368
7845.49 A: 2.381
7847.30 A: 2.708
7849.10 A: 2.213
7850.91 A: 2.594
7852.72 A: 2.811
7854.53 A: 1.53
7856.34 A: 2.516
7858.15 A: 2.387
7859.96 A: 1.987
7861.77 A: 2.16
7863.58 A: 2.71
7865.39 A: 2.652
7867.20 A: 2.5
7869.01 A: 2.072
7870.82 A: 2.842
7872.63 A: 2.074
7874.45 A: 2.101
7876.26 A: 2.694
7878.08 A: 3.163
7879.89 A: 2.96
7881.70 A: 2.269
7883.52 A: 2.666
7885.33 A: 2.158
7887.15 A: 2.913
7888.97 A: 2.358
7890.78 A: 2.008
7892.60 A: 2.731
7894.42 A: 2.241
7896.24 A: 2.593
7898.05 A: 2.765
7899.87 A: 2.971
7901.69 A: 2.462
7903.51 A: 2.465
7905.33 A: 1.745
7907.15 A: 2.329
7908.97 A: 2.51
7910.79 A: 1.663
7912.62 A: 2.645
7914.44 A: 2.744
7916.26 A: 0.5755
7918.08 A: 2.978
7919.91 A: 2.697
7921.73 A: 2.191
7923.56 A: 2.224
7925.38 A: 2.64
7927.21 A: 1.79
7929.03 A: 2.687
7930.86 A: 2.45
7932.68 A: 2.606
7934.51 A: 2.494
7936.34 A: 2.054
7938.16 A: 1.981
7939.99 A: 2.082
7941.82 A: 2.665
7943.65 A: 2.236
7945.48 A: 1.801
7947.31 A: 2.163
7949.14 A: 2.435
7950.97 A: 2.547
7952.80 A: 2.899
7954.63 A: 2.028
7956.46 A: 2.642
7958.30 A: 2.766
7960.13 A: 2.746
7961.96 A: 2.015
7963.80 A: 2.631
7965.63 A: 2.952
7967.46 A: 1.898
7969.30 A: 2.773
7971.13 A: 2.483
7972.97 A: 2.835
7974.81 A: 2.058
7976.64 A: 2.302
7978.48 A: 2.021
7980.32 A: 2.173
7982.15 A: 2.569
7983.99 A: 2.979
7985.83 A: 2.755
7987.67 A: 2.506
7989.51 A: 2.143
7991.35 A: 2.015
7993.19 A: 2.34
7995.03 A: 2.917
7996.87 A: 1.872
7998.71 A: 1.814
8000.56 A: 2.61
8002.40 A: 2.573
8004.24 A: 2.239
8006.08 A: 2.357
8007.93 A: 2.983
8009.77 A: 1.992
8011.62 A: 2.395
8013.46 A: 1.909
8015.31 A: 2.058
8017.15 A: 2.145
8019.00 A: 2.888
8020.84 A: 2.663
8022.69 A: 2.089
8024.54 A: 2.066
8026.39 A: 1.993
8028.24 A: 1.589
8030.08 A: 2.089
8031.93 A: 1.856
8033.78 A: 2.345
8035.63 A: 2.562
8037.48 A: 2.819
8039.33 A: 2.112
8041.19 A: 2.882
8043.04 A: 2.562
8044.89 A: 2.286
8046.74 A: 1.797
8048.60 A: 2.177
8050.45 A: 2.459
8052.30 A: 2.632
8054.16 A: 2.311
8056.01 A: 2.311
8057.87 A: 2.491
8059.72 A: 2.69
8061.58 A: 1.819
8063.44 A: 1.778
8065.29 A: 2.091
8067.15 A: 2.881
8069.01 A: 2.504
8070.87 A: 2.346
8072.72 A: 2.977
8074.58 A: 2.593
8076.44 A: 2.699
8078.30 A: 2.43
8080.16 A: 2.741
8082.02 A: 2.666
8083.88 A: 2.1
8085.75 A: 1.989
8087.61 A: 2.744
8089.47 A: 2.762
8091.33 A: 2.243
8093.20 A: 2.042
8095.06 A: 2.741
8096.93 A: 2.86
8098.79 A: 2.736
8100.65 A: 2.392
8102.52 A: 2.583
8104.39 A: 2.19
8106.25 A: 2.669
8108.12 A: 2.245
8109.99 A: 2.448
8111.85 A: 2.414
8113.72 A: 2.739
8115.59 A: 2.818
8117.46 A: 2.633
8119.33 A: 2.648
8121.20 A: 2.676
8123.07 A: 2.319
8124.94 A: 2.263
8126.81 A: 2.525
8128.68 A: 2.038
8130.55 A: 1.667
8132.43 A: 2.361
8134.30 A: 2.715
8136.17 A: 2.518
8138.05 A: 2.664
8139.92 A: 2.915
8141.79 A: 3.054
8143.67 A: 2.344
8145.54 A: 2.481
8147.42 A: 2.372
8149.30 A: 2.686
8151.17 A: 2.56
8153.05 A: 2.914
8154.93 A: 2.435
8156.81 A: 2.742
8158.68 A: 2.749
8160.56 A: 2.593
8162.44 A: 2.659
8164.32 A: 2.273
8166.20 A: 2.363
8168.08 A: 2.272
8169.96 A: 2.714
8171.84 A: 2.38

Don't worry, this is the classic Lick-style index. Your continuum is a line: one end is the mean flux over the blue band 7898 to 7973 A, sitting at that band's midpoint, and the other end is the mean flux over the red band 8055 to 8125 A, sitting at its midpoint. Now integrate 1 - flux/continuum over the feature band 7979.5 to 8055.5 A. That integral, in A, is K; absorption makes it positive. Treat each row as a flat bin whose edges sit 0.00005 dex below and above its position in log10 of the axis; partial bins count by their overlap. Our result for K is 3.2 A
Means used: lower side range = 2.38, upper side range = 2.48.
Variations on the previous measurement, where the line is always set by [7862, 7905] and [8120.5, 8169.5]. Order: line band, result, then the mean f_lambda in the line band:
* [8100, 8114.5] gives 0.3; 2.46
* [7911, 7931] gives 1.7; 2.3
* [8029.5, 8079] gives 2.4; 2.39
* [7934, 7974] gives 1.7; 2.41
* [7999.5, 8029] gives 2.7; 2.29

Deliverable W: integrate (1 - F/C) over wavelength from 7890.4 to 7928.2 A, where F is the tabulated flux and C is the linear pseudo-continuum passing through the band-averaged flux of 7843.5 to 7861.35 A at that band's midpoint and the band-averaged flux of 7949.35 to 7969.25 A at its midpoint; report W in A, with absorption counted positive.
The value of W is 1.5 A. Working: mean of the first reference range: 2.34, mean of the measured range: 2.34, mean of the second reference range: 2.52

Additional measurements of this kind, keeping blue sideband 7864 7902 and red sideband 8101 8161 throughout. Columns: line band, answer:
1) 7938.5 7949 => 1.4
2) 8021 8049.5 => 3.4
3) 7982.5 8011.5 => 1.4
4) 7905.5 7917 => 2.1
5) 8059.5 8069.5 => 1.1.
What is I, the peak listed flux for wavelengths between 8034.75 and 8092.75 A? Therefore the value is 2.977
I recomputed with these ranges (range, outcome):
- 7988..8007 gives 2.917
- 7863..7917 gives 3.163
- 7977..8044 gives 2.983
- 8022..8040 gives 2.819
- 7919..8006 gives 2.979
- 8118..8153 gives 3.054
